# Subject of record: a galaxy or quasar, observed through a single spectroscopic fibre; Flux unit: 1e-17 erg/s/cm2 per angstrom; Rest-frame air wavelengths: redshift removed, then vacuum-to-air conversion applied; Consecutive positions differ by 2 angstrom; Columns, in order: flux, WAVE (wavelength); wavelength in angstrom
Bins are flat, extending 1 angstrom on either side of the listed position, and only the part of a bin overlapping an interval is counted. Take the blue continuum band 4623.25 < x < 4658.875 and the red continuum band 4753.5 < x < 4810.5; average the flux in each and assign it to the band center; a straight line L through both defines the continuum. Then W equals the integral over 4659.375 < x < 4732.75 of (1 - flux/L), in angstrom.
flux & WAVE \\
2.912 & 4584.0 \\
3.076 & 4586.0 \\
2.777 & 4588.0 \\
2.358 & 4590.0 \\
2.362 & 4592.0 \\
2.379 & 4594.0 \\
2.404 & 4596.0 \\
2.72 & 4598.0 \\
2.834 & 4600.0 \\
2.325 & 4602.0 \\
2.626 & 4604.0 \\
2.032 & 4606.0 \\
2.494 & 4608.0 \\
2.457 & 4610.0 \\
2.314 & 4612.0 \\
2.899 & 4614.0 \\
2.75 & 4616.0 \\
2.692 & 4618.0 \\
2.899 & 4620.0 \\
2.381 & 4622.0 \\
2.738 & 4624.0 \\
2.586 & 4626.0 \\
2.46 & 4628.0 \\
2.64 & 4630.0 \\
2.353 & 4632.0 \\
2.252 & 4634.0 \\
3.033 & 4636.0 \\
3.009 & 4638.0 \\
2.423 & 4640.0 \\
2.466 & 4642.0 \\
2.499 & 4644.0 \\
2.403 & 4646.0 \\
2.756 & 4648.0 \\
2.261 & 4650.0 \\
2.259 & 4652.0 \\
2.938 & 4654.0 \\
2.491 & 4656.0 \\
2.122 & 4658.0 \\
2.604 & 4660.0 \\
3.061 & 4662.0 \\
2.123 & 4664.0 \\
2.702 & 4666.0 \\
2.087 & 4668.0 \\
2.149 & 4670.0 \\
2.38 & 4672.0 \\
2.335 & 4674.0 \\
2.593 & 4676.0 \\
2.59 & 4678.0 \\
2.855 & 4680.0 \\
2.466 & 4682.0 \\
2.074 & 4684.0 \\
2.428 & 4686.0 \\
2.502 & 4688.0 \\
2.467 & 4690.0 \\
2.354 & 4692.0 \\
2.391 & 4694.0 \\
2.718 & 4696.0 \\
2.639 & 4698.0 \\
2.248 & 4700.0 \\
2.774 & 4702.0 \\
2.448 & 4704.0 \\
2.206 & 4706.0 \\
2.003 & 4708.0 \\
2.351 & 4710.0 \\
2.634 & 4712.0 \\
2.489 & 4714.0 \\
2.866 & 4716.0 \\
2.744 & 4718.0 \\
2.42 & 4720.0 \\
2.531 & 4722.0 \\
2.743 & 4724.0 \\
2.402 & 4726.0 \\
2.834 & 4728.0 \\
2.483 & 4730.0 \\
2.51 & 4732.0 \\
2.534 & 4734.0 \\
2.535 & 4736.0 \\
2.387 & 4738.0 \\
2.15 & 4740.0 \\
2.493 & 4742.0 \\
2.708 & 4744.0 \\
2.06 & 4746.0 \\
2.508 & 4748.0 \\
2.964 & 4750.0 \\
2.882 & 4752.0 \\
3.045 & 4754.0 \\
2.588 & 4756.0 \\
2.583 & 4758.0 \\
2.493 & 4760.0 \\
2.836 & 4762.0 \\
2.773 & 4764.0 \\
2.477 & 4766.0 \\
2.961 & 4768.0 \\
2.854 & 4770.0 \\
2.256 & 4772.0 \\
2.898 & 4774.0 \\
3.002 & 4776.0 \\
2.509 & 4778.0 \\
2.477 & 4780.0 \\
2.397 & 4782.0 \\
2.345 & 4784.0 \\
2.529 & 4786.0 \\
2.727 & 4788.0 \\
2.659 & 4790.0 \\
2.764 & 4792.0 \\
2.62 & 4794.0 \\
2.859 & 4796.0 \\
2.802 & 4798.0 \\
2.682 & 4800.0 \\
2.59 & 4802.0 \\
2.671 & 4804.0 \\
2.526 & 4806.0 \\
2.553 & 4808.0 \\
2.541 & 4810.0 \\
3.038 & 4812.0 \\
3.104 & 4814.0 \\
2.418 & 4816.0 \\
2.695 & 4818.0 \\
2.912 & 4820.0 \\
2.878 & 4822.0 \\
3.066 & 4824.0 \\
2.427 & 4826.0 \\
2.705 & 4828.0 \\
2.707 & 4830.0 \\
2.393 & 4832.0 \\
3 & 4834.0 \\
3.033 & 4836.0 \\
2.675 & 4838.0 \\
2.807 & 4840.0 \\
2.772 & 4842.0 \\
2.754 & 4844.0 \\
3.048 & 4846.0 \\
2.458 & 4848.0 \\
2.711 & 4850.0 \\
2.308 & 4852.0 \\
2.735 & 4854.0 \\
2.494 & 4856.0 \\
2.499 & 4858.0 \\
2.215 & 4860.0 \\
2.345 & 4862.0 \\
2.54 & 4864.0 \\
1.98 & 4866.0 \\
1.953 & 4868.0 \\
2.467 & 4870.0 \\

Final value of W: 2.61 angstrom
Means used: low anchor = 2.54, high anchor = 2.65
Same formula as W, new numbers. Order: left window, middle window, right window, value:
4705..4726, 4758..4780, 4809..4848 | -0.5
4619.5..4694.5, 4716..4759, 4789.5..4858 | 0.4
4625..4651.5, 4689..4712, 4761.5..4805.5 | 1.5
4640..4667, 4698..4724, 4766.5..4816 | 0.9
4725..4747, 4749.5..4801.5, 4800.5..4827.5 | -1.9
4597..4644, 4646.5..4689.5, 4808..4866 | 2.2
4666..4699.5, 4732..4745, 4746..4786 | 0.6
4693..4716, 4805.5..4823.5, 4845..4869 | -2.3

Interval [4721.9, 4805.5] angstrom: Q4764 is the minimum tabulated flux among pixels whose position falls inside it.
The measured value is 2.06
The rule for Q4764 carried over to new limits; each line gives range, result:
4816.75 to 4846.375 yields 2.393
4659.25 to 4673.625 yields 2.087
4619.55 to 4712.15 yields 2.003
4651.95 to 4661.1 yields 2.122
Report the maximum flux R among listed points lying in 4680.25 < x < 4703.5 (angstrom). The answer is 2.774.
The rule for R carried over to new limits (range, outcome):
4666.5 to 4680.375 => 2.855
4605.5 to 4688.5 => 3.061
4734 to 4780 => 3.045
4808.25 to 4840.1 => 3.104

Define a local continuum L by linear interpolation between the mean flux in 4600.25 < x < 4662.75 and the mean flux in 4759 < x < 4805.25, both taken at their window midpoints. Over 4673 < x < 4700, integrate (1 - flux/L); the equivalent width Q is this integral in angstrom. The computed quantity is 1.1 angstrom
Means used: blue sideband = 2.56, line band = 2.48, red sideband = 2.66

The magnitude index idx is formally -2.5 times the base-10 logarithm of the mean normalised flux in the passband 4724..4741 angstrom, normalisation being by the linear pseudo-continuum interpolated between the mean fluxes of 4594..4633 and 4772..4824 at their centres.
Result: 0.06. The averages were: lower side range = 2.55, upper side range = 2.69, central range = 2.49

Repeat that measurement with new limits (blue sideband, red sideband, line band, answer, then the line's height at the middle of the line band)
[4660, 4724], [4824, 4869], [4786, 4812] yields -0.05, 2.55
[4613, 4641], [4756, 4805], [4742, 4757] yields -0.01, 2.65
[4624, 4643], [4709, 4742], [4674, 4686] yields 0.03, 2.56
